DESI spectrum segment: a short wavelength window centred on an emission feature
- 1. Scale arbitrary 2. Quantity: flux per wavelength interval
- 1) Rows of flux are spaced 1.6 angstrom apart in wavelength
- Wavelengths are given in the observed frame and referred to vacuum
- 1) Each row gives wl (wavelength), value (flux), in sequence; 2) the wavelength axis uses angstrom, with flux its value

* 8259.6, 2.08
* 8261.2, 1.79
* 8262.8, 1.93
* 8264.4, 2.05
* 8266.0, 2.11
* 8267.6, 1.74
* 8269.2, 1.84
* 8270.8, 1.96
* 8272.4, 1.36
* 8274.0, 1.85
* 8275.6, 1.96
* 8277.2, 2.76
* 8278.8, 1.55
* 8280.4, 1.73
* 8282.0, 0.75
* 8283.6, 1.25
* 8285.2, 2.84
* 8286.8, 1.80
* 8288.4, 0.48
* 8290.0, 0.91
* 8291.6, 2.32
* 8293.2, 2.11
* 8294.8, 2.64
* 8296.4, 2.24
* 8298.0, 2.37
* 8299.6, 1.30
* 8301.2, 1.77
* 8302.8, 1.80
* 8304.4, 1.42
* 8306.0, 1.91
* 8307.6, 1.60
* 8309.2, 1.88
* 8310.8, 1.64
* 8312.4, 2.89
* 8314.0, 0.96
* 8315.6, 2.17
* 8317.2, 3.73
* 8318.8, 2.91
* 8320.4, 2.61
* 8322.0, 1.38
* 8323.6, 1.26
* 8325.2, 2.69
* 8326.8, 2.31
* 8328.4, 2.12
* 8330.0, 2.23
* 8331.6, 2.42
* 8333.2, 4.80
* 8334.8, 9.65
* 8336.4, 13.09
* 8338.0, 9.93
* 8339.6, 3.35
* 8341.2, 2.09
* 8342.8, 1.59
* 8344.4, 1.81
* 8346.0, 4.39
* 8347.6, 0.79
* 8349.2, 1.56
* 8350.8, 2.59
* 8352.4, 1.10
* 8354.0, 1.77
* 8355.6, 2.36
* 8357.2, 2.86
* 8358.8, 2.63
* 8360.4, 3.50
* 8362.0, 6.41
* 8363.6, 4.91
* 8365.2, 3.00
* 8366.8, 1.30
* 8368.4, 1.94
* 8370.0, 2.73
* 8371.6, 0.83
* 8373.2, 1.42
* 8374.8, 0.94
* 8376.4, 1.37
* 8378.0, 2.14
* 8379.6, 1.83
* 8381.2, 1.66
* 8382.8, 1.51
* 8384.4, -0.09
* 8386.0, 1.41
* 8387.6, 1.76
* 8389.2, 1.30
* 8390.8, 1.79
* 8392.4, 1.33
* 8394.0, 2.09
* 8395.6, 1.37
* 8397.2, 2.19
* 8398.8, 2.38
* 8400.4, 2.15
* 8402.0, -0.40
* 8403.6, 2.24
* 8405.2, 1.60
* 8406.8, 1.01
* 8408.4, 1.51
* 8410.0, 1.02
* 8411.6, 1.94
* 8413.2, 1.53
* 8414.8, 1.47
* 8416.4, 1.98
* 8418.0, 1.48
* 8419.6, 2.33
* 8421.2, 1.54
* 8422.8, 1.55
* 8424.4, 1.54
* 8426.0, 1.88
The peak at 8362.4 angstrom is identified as [N II] 6583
